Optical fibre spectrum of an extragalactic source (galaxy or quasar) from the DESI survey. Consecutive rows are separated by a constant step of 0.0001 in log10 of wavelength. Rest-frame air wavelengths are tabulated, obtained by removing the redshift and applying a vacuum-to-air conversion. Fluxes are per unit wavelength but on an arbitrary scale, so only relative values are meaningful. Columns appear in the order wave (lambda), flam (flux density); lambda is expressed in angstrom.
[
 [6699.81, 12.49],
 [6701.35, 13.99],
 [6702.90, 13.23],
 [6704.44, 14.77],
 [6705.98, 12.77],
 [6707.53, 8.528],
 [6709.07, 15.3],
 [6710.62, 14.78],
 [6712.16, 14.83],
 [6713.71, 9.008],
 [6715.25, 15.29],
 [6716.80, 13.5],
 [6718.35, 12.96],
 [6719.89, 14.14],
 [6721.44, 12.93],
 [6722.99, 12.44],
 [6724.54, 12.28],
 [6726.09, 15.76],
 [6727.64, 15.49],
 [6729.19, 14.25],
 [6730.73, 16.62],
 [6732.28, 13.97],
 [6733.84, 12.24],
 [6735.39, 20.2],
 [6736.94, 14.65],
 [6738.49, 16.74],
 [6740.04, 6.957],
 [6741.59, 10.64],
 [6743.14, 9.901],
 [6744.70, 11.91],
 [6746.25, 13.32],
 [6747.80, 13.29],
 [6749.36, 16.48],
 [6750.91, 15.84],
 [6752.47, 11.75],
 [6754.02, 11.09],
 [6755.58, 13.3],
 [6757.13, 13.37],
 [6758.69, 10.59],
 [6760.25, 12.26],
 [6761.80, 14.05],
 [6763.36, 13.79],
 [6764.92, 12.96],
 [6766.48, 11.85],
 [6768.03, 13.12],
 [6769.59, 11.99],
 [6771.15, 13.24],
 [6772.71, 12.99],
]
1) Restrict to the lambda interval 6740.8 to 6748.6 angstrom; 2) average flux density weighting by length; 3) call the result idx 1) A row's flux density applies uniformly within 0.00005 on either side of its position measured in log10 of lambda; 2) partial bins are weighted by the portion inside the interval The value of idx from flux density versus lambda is 11.8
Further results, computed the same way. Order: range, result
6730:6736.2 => 15.7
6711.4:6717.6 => 13.1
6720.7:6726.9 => 13.4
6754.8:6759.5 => 12.4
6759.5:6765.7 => 13.3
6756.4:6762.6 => 12.6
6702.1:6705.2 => 14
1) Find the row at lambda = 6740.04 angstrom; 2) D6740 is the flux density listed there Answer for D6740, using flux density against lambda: 6.957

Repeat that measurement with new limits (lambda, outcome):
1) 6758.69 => 10.59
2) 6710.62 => 14.78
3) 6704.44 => 14.77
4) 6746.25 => 13.32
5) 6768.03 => 13.12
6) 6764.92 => 12.96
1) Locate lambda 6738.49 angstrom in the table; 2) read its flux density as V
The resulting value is 16.74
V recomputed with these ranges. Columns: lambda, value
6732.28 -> 13.97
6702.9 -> 13.23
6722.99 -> 12.44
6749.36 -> 16.48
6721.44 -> 12.93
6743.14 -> 9.901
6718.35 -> 12.96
